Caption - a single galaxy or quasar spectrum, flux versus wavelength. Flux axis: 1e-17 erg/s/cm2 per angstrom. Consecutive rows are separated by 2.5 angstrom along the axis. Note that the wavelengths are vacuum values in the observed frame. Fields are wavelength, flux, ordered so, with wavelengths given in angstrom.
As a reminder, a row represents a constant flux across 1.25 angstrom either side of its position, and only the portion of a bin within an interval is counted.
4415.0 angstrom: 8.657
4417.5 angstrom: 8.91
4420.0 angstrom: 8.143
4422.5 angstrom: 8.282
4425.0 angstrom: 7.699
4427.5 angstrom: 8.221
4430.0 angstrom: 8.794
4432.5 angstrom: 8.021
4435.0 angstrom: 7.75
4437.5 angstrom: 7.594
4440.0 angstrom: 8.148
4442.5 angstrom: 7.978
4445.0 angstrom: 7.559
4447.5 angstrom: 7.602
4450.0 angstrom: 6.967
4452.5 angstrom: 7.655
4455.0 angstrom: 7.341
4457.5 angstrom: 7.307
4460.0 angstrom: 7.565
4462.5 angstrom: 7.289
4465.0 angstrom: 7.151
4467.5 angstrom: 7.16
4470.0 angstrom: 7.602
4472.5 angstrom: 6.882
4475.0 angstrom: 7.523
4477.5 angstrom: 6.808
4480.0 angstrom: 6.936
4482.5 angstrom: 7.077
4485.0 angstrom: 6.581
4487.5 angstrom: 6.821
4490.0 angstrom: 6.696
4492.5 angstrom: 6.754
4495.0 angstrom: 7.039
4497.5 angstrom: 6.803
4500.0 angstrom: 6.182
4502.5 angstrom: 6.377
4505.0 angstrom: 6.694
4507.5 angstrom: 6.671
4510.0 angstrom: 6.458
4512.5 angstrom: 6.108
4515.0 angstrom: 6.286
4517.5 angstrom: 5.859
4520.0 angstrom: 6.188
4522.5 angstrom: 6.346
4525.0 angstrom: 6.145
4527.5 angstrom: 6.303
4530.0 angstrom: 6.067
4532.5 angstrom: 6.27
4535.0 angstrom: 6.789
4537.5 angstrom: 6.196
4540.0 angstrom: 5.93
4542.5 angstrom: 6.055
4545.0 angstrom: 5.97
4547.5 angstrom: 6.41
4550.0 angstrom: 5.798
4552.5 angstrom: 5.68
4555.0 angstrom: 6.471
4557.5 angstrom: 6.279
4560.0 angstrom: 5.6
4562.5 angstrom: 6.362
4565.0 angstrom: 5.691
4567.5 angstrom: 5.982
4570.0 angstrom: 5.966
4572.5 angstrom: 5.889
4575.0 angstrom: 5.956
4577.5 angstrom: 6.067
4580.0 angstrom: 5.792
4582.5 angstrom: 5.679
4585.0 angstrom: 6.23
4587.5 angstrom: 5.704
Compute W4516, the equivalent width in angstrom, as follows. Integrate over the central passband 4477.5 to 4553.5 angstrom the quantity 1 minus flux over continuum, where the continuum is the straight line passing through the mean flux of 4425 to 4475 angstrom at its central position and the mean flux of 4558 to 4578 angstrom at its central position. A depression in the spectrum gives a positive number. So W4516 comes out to 3.3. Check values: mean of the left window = 7.61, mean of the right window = 5.95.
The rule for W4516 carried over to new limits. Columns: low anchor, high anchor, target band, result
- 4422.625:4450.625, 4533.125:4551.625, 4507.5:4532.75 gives 1.1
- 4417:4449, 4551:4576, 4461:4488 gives 1.1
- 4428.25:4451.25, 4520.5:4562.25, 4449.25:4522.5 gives 2.4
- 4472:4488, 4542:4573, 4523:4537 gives 0.1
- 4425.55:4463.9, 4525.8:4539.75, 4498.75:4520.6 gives 1.1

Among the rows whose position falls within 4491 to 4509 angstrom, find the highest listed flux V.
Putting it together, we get 7.039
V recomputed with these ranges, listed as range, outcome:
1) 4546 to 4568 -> 6.471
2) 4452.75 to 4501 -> 7.602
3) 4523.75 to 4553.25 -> 6.789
